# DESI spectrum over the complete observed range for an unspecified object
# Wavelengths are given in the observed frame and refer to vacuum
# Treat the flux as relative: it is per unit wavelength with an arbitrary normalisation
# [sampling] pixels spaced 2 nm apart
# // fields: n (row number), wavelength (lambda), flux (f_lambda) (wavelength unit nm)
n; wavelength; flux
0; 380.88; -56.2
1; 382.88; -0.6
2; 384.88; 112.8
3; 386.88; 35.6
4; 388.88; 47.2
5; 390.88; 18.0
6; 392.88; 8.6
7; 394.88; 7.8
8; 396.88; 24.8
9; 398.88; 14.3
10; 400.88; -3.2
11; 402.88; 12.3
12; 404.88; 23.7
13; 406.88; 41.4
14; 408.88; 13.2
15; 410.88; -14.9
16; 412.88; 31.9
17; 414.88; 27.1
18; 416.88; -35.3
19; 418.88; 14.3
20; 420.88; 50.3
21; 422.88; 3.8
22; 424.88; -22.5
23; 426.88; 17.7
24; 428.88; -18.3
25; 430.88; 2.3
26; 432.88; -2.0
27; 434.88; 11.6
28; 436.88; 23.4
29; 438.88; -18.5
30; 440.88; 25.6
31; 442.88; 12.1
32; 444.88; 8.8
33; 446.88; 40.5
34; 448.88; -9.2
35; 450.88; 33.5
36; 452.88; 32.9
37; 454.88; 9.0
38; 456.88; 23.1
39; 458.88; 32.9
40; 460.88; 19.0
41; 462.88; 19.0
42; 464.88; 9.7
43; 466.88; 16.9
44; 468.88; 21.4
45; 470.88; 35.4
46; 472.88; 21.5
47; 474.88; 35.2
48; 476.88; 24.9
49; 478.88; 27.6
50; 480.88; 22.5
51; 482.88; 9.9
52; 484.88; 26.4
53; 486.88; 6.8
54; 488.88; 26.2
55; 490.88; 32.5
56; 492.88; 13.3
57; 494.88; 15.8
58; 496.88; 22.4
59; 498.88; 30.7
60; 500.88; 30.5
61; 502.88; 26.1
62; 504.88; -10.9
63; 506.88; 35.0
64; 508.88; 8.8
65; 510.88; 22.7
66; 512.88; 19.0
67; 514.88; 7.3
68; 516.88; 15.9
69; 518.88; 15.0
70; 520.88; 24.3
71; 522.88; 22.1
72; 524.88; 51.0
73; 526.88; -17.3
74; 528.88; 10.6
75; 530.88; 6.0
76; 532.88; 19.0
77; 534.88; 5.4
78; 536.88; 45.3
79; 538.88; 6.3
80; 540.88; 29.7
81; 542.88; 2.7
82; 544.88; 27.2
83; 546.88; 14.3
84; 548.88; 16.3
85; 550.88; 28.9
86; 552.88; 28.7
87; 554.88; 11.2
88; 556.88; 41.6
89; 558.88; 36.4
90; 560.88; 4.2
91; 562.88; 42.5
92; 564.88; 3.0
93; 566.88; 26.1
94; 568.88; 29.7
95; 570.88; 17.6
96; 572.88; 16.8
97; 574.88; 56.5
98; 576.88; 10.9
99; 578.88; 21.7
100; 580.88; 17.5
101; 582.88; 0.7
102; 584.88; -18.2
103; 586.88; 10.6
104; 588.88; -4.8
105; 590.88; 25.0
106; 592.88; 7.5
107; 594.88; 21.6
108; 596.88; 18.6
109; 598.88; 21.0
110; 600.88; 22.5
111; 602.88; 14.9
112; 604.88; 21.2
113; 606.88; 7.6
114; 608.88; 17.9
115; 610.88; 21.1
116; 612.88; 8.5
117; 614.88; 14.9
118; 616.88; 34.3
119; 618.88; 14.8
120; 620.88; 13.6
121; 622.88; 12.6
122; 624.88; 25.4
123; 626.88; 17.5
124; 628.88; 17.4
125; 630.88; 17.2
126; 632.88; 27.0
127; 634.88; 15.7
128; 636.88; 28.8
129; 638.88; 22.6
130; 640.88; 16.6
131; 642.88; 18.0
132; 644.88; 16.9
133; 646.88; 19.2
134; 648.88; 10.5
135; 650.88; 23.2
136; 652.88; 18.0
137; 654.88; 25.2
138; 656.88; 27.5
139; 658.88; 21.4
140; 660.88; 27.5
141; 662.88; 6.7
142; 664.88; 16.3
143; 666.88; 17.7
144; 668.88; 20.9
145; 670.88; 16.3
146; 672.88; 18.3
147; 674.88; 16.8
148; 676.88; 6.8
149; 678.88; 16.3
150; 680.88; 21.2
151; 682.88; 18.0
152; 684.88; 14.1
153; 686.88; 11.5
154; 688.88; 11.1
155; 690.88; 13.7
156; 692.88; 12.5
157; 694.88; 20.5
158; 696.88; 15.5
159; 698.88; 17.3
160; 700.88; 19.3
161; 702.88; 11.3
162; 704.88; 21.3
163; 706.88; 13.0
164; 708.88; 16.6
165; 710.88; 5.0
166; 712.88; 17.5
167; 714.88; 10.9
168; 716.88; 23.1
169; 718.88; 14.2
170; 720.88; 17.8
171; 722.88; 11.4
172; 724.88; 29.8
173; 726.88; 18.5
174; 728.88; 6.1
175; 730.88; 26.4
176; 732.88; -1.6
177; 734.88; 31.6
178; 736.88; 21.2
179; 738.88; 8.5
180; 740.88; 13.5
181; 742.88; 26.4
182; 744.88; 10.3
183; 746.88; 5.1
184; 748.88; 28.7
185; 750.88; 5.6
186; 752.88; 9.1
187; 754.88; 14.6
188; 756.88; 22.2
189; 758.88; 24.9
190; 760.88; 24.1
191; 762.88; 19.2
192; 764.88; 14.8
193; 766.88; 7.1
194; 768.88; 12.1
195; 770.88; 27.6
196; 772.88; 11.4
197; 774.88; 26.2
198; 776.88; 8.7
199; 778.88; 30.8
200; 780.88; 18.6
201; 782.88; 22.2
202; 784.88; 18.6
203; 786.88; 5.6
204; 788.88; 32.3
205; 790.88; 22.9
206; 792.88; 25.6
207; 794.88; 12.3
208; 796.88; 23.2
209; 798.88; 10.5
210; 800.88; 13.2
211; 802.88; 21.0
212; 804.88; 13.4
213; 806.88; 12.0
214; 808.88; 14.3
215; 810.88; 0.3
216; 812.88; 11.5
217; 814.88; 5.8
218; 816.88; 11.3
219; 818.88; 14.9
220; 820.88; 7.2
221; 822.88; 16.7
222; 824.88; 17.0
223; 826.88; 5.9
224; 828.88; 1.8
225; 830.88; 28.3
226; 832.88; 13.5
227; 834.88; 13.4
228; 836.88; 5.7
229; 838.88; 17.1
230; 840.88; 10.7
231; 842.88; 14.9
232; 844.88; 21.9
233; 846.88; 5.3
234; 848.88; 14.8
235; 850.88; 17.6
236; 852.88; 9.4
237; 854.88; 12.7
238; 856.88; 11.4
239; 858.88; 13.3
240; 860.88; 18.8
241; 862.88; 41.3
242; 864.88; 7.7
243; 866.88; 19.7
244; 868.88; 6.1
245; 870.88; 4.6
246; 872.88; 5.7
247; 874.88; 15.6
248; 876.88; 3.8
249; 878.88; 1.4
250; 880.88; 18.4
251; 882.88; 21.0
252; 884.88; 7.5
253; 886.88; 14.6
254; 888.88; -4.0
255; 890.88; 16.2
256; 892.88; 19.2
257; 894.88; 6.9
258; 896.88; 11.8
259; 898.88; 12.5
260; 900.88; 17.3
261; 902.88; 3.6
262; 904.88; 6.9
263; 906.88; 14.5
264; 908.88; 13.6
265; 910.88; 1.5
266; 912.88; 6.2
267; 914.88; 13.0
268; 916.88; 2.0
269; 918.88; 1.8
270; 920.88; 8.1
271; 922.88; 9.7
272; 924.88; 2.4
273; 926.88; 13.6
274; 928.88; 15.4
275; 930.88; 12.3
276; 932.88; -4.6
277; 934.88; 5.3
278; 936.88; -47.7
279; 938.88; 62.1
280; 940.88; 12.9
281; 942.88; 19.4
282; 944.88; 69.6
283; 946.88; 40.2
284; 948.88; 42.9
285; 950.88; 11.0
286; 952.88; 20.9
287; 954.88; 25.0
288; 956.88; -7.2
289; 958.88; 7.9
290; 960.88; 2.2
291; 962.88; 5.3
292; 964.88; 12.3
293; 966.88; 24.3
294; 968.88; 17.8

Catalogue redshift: 0.131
